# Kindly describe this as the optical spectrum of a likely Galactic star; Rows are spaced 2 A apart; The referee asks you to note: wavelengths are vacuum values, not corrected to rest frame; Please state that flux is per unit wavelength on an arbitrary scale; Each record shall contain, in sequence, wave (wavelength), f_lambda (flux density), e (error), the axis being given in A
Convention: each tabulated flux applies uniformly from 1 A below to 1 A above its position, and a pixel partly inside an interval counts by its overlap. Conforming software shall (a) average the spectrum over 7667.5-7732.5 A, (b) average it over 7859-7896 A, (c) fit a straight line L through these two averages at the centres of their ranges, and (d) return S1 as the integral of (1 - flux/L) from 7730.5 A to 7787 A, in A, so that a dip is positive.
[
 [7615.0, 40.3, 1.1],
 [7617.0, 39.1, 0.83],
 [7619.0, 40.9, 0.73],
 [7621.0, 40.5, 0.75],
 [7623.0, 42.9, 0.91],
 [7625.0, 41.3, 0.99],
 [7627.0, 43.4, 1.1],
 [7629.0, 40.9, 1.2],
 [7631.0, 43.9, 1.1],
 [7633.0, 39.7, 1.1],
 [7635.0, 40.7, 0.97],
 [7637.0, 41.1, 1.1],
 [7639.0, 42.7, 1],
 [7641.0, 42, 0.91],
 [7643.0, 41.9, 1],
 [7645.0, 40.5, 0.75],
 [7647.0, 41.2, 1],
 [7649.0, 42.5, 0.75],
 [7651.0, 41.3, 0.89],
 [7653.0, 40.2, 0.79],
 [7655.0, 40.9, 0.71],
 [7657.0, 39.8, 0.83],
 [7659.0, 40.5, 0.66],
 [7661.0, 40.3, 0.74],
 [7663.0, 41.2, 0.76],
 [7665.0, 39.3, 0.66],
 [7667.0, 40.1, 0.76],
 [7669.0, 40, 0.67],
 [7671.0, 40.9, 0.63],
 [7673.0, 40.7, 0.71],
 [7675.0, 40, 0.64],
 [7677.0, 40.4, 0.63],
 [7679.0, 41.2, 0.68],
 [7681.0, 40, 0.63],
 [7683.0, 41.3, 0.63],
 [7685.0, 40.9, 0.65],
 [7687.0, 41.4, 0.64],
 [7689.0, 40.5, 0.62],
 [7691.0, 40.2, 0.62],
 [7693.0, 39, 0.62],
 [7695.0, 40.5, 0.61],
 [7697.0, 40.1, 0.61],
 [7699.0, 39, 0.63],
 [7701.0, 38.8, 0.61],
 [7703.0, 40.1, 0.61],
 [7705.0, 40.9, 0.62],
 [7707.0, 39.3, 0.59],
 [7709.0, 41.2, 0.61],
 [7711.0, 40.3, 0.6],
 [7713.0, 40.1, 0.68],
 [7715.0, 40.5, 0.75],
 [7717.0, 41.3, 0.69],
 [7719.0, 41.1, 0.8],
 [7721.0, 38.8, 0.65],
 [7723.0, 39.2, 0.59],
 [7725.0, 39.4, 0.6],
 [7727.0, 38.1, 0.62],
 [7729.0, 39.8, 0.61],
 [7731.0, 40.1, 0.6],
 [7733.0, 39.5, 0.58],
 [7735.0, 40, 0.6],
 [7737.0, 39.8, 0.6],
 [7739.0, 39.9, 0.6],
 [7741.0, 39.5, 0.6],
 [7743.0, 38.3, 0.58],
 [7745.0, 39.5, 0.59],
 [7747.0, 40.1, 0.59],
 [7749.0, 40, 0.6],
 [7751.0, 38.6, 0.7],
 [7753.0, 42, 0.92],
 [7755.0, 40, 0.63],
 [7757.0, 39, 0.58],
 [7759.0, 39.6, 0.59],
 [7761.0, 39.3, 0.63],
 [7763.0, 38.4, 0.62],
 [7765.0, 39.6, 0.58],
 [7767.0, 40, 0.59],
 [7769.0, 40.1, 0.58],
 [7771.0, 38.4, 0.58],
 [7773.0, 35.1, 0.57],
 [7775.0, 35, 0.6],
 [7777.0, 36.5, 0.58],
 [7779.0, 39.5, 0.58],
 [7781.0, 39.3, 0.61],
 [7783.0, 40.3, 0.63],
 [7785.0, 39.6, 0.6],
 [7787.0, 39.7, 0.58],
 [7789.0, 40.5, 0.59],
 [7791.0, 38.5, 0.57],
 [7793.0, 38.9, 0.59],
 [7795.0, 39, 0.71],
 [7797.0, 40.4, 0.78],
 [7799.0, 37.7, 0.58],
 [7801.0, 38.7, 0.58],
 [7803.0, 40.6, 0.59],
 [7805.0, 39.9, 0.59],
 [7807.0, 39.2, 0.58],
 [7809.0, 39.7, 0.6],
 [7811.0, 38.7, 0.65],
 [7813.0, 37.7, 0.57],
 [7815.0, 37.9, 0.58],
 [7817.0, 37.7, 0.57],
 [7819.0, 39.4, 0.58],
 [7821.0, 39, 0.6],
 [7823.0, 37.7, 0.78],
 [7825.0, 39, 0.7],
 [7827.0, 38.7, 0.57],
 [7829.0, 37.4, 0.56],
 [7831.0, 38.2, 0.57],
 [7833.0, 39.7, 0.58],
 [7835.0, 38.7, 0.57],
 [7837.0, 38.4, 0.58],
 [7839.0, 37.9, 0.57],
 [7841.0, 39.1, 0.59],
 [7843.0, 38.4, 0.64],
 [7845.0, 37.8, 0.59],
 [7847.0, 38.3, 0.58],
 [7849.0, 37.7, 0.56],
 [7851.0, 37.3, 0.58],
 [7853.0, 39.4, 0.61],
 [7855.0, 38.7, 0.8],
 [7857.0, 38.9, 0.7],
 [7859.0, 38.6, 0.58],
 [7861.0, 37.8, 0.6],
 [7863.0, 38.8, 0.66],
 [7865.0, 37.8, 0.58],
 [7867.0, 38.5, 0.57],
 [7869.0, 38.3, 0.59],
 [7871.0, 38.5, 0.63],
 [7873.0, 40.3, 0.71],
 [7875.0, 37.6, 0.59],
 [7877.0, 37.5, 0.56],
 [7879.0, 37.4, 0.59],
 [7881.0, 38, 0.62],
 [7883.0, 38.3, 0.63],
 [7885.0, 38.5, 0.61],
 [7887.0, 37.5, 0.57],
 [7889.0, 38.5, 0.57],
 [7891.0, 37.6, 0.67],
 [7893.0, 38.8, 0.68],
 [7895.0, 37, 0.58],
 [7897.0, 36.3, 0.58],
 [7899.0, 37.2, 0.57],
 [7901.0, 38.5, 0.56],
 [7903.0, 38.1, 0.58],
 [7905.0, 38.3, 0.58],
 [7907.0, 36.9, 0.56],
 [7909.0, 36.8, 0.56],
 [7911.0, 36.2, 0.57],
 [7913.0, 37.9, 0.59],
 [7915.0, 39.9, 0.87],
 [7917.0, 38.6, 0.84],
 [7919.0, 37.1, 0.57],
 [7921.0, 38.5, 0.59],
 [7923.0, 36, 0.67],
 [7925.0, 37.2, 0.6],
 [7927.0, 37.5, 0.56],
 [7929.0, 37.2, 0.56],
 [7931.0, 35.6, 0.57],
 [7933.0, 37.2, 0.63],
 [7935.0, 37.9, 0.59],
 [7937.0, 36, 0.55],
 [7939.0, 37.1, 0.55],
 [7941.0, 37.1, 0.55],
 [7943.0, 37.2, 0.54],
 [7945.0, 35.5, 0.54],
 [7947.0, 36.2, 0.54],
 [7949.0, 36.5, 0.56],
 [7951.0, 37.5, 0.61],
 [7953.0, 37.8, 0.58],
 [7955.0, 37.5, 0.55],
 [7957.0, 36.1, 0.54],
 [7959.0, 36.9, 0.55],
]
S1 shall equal 0.5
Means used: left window 40.2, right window 38.2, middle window 39.2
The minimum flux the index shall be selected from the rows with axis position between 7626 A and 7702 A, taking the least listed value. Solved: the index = 38.8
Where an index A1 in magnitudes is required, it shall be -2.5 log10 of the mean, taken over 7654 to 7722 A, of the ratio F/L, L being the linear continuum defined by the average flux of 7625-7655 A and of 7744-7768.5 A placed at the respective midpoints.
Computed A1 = 0.012 mag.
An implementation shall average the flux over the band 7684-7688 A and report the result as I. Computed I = 41.1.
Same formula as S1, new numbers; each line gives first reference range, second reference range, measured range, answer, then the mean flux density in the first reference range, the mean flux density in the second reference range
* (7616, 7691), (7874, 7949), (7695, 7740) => 0.2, 41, 37.4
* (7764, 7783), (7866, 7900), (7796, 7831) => -0.5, 38.3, 38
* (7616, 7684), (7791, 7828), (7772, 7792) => 0.4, 41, 38.9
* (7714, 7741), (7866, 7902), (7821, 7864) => 0.1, 39.8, 38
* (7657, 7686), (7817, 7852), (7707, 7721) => -0.2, 40.5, 38.4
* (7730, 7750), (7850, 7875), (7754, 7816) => 0.5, 39.7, 38.5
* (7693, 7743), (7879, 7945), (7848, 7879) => -0.2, 39.8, 37.5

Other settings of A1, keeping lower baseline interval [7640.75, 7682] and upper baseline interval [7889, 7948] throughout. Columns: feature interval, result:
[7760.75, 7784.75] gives 0.02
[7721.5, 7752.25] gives 0.01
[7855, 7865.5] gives -0.01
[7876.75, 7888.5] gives 0.00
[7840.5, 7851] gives 0.00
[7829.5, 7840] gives 0.00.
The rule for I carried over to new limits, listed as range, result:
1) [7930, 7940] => 36.8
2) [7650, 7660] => 40.5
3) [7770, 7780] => 36.9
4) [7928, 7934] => 36.7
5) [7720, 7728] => 38.9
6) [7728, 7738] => 39.8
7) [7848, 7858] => 38.4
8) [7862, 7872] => 38.4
